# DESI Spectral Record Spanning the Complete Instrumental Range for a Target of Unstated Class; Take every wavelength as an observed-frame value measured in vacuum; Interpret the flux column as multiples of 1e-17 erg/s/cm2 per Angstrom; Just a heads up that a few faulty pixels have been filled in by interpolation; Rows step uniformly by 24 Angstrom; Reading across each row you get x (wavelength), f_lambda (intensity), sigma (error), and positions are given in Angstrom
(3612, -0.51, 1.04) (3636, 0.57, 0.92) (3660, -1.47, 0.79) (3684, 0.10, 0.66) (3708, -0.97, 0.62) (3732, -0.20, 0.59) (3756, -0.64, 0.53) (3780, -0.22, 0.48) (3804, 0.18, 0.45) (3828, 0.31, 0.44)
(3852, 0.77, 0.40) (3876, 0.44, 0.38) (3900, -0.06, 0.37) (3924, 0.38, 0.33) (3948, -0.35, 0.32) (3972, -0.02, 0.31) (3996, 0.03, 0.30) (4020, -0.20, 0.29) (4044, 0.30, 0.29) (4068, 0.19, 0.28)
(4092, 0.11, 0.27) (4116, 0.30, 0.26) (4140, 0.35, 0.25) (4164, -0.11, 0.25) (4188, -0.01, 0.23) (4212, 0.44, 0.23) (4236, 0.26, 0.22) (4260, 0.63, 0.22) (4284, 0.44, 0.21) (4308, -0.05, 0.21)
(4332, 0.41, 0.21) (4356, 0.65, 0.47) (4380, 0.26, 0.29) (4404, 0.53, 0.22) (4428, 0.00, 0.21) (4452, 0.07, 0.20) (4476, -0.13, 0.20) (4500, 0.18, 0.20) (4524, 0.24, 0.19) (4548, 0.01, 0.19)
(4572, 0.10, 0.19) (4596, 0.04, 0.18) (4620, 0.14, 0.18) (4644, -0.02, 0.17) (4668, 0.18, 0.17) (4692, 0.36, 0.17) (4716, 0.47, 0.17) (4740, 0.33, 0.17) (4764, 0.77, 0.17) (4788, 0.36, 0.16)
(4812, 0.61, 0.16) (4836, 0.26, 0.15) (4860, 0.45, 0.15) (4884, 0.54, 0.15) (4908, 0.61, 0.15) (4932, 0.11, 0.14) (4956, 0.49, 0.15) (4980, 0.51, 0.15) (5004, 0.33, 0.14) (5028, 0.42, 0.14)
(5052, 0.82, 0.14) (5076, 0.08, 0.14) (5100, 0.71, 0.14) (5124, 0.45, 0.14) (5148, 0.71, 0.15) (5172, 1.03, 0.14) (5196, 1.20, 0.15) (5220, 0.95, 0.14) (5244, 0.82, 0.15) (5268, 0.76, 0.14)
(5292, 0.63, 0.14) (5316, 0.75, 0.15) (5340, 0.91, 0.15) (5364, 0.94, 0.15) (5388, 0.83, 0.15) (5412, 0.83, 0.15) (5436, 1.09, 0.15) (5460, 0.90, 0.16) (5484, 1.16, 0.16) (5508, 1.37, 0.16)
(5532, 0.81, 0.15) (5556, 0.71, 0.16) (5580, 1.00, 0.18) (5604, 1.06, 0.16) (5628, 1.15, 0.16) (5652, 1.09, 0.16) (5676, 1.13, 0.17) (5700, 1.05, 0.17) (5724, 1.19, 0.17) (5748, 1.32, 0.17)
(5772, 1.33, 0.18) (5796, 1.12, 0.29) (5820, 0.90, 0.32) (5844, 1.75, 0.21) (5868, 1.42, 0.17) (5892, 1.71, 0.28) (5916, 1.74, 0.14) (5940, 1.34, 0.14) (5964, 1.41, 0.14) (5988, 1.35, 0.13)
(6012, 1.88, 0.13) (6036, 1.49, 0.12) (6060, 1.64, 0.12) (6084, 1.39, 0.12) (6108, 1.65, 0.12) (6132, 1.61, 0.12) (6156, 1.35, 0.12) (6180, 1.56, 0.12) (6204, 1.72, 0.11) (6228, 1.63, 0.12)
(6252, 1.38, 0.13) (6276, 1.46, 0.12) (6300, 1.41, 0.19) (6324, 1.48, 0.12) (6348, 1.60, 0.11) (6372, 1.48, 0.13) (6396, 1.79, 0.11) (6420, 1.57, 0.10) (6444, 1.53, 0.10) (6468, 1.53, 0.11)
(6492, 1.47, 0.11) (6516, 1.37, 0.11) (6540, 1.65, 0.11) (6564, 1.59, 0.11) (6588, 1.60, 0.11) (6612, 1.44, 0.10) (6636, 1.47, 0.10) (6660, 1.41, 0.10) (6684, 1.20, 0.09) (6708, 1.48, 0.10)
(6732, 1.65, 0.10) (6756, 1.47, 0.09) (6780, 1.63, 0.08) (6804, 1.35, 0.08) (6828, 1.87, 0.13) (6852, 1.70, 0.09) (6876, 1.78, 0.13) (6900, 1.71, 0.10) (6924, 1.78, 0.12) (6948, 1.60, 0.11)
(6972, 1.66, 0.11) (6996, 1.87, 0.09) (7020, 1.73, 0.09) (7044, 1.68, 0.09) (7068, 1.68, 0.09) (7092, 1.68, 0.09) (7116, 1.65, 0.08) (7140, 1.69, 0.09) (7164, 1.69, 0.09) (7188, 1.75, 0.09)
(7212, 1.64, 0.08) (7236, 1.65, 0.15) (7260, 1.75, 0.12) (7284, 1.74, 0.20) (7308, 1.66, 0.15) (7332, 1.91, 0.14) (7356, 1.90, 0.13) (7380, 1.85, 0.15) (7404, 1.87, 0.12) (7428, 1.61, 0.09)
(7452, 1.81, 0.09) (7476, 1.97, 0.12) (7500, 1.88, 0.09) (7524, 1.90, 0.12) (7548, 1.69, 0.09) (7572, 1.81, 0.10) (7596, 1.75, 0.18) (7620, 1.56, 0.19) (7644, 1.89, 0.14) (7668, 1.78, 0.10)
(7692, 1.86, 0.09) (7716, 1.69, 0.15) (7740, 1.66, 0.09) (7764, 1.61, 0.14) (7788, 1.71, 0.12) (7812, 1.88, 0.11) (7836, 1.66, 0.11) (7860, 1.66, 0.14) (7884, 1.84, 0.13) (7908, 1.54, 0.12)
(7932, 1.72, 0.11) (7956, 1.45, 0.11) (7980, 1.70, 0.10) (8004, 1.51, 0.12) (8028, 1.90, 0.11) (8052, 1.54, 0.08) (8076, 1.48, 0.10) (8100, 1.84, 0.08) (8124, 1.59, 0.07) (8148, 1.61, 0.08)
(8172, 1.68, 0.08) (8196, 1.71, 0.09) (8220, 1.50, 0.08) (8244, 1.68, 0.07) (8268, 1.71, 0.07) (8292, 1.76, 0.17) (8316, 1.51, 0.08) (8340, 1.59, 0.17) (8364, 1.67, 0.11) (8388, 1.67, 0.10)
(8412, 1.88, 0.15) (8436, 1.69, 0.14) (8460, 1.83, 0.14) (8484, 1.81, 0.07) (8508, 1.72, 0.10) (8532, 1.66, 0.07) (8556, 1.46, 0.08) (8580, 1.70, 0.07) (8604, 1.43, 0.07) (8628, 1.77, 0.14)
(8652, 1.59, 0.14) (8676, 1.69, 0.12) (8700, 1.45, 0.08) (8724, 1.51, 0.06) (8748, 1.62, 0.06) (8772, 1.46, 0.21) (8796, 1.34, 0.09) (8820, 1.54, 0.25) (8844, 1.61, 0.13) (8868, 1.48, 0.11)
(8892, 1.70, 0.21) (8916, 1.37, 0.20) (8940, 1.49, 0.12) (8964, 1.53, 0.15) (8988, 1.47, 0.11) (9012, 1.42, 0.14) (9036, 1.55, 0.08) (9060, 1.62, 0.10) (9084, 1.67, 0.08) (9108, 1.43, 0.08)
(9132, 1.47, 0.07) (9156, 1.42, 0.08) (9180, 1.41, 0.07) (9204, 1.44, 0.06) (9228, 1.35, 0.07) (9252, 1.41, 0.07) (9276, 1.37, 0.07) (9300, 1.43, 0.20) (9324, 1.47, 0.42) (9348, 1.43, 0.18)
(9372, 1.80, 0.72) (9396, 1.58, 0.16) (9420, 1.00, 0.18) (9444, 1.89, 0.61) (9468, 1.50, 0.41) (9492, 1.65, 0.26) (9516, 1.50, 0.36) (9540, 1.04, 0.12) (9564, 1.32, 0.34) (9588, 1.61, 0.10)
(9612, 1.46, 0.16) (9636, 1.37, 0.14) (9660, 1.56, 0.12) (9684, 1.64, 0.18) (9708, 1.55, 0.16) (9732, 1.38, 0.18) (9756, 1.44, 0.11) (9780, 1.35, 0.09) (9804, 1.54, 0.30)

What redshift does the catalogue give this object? 0.289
